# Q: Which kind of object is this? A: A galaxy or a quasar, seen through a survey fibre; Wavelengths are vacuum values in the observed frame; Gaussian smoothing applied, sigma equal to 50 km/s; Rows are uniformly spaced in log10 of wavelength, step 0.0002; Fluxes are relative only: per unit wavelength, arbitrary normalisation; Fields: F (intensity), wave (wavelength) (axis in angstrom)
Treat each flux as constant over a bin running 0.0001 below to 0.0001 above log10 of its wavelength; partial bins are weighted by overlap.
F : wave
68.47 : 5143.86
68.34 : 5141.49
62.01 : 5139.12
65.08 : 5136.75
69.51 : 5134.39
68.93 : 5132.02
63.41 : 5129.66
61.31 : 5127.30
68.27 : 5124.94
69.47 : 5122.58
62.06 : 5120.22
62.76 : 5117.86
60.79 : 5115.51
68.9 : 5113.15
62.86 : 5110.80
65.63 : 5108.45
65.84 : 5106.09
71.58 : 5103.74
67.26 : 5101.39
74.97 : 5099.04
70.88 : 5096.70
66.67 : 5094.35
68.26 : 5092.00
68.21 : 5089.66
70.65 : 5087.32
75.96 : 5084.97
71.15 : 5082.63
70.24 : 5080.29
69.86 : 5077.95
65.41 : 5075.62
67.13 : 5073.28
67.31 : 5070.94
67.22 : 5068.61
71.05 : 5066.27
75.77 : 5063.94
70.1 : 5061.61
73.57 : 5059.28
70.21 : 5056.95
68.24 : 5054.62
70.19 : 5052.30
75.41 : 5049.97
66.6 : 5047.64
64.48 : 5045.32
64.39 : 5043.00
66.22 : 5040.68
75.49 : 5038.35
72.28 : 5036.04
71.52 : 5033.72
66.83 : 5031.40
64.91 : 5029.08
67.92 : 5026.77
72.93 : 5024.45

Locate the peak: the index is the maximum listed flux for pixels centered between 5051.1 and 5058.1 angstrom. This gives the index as 70.21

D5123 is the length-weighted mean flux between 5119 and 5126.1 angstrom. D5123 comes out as 66.5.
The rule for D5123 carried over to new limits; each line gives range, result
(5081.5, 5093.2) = 70.8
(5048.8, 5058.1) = 71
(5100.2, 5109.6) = 67.5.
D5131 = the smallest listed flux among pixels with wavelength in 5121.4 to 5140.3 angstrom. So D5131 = 61.31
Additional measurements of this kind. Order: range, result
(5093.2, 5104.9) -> 66.67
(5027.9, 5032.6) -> 64.91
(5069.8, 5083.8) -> 65.41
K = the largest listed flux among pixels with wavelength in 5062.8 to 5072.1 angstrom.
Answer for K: 75.77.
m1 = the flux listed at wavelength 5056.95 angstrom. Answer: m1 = 70.21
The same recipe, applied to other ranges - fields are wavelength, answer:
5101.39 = 67.26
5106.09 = 65.84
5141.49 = 68.34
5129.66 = 63.41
